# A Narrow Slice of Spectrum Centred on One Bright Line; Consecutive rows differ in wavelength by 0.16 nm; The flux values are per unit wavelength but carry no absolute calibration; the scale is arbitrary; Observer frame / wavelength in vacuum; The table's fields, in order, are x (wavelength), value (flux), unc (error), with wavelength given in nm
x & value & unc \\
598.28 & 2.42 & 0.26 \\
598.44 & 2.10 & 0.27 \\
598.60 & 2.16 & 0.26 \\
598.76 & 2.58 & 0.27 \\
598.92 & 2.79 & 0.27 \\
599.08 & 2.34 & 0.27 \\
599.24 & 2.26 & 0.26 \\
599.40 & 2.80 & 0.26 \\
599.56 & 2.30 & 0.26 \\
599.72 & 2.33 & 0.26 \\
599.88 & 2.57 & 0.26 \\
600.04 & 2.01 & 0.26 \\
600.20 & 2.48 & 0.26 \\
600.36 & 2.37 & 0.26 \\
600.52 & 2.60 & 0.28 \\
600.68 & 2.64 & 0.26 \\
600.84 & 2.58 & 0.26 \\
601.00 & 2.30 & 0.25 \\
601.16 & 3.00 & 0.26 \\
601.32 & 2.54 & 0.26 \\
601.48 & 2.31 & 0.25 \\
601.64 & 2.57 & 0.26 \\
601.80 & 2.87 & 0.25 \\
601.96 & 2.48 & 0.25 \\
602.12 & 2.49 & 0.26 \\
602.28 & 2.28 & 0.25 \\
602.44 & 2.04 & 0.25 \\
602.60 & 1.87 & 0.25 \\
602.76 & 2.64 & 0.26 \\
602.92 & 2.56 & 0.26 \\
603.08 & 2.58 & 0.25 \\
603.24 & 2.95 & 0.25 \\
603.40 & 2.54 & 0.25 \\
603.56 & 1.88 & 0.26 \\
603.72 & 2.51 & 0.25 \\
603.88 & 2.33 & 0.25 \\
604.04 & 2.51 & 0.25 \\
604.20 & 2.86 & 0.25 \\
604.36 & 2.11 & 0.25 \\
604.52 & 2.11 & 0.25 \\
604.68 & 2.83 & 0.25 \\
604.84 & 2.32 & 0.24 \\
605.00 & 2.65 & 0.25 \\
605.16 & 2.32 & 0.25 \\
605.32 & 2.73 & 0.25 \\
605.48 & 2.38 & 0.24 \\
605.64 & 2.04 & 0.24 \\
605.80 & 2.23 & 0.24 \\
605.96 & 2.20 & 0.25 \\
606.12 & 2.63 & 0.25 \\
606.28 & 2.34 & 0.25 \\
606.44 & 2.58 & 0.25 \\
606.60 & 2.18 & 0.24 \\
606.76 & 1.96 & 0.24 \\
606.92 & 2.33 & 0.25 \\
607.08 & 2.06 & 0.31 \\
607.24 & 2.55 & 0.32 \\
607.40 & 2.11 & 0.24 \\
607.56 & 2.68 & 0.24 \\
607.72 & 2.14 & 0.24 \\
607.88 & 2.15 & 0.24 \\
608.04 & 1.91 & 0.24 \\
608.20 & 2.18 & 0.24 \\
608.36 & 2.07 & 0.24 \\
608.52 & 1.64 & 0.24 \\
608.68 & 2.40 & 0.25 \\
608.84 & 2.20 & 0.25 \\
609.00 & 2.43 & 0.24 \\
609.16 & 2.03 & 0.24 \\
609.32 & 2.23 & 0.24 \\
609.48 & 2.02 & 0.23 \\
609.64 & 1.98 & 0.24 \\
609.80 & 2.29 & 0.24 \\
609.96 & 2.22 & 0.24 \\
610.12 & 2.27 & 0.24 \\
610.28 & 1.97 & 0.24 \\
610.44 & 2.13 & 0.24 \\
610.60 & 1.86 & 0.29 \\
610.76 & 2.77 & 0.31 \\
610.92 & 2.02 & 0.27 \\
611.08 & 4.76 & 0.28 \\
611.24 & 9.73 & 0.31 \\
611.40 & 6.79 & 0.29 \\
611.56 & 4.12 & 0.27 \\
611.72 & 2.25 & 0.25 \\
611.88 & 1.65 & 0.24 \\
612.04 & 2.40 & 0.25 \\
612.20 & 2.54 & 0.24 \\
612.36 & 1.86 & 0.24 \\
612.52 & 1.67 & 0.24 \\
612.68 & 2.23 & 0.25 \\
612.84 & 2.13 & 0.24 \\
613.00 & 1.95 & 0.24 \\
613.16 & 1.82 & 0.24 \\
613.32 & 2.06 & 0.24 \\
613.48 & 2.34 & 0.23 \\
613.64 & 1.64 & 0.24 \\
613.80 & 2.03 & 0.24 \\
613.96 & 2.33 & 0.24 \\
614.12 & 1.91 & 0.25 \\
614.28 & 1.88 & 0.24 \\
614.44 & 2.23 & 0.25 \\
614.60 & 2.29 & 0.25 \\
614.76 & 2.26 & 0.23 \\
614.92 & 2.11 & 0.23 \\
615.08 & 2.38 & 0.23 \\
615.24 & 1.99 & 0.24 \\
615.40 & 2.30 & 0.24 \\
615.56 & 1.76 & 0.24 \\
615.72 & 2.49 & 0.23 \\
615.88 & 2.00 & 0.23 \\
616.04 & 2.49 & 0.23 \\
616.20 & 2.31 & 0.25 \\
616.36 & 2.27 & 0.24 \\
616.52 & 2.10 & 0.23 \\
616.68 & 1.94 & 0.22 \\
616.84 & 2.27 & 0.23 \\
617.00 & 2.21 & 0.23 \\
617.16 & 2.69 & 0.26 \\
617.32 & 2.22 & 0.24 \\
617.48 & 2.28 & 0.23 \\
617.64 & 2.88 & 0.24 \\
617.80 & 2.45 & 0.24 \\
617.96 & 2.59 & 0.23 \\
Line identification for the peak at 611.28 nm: H-beta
